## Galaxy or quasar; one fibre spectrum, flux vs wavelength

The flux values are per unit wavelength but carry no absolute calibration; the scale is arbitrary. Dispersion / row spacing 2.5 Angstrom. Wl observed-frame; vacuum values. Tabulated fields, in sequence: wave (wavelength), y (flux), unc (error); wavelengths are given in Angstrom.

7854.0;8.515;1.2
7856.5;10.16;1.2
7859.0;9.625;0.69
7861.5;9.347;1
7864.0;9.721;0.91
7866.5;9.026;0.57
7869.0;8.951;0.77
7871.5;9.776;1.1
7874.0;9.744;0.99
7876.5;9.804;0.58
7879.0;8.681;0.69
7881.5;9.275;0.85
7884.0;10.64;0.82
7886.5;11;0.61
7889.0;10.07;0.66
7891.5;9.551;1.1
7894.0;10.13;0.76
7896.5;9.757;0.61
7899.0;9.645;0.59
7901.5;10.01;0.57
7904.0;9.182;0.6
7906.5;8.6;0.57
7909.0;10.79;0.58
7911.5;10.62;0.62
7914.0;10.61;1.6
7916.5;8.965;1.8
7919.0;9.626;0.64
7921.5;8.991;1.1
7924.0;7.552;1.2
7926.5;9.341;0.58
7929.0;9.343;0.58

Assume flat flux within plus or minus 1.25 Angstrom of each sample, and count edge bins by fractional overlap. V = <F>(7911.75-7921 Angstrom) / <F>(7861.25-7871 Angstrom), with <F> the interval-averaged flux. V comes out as 1.05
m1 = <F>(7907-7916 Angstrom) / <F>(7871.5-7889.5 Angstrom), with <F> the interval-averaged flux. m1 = 1.05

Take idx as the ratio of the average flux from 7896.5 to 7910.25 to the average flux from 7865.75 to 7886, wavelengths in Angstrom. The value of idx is 1.0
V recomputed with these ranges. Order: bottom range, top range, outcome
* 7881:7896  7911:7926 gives 0.92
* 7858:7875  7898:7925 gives 1.01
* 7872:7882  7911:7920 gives 1.05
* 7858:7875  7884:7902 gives 1.07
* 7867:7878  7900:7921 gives 1.03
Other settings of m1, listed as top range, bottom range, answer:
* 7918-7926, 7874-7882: 0.94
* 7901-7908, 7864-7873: 0.99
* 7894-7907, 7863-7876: 1.01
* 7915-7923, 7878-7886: 0.95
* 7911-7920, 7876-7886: 1.02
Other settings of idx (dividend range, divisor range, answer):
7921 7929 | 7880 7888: 0.85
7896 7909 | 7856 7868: 1.00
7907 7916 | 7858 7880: 1.10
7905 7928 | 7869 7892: 0.96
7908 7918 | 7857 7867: 1.07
